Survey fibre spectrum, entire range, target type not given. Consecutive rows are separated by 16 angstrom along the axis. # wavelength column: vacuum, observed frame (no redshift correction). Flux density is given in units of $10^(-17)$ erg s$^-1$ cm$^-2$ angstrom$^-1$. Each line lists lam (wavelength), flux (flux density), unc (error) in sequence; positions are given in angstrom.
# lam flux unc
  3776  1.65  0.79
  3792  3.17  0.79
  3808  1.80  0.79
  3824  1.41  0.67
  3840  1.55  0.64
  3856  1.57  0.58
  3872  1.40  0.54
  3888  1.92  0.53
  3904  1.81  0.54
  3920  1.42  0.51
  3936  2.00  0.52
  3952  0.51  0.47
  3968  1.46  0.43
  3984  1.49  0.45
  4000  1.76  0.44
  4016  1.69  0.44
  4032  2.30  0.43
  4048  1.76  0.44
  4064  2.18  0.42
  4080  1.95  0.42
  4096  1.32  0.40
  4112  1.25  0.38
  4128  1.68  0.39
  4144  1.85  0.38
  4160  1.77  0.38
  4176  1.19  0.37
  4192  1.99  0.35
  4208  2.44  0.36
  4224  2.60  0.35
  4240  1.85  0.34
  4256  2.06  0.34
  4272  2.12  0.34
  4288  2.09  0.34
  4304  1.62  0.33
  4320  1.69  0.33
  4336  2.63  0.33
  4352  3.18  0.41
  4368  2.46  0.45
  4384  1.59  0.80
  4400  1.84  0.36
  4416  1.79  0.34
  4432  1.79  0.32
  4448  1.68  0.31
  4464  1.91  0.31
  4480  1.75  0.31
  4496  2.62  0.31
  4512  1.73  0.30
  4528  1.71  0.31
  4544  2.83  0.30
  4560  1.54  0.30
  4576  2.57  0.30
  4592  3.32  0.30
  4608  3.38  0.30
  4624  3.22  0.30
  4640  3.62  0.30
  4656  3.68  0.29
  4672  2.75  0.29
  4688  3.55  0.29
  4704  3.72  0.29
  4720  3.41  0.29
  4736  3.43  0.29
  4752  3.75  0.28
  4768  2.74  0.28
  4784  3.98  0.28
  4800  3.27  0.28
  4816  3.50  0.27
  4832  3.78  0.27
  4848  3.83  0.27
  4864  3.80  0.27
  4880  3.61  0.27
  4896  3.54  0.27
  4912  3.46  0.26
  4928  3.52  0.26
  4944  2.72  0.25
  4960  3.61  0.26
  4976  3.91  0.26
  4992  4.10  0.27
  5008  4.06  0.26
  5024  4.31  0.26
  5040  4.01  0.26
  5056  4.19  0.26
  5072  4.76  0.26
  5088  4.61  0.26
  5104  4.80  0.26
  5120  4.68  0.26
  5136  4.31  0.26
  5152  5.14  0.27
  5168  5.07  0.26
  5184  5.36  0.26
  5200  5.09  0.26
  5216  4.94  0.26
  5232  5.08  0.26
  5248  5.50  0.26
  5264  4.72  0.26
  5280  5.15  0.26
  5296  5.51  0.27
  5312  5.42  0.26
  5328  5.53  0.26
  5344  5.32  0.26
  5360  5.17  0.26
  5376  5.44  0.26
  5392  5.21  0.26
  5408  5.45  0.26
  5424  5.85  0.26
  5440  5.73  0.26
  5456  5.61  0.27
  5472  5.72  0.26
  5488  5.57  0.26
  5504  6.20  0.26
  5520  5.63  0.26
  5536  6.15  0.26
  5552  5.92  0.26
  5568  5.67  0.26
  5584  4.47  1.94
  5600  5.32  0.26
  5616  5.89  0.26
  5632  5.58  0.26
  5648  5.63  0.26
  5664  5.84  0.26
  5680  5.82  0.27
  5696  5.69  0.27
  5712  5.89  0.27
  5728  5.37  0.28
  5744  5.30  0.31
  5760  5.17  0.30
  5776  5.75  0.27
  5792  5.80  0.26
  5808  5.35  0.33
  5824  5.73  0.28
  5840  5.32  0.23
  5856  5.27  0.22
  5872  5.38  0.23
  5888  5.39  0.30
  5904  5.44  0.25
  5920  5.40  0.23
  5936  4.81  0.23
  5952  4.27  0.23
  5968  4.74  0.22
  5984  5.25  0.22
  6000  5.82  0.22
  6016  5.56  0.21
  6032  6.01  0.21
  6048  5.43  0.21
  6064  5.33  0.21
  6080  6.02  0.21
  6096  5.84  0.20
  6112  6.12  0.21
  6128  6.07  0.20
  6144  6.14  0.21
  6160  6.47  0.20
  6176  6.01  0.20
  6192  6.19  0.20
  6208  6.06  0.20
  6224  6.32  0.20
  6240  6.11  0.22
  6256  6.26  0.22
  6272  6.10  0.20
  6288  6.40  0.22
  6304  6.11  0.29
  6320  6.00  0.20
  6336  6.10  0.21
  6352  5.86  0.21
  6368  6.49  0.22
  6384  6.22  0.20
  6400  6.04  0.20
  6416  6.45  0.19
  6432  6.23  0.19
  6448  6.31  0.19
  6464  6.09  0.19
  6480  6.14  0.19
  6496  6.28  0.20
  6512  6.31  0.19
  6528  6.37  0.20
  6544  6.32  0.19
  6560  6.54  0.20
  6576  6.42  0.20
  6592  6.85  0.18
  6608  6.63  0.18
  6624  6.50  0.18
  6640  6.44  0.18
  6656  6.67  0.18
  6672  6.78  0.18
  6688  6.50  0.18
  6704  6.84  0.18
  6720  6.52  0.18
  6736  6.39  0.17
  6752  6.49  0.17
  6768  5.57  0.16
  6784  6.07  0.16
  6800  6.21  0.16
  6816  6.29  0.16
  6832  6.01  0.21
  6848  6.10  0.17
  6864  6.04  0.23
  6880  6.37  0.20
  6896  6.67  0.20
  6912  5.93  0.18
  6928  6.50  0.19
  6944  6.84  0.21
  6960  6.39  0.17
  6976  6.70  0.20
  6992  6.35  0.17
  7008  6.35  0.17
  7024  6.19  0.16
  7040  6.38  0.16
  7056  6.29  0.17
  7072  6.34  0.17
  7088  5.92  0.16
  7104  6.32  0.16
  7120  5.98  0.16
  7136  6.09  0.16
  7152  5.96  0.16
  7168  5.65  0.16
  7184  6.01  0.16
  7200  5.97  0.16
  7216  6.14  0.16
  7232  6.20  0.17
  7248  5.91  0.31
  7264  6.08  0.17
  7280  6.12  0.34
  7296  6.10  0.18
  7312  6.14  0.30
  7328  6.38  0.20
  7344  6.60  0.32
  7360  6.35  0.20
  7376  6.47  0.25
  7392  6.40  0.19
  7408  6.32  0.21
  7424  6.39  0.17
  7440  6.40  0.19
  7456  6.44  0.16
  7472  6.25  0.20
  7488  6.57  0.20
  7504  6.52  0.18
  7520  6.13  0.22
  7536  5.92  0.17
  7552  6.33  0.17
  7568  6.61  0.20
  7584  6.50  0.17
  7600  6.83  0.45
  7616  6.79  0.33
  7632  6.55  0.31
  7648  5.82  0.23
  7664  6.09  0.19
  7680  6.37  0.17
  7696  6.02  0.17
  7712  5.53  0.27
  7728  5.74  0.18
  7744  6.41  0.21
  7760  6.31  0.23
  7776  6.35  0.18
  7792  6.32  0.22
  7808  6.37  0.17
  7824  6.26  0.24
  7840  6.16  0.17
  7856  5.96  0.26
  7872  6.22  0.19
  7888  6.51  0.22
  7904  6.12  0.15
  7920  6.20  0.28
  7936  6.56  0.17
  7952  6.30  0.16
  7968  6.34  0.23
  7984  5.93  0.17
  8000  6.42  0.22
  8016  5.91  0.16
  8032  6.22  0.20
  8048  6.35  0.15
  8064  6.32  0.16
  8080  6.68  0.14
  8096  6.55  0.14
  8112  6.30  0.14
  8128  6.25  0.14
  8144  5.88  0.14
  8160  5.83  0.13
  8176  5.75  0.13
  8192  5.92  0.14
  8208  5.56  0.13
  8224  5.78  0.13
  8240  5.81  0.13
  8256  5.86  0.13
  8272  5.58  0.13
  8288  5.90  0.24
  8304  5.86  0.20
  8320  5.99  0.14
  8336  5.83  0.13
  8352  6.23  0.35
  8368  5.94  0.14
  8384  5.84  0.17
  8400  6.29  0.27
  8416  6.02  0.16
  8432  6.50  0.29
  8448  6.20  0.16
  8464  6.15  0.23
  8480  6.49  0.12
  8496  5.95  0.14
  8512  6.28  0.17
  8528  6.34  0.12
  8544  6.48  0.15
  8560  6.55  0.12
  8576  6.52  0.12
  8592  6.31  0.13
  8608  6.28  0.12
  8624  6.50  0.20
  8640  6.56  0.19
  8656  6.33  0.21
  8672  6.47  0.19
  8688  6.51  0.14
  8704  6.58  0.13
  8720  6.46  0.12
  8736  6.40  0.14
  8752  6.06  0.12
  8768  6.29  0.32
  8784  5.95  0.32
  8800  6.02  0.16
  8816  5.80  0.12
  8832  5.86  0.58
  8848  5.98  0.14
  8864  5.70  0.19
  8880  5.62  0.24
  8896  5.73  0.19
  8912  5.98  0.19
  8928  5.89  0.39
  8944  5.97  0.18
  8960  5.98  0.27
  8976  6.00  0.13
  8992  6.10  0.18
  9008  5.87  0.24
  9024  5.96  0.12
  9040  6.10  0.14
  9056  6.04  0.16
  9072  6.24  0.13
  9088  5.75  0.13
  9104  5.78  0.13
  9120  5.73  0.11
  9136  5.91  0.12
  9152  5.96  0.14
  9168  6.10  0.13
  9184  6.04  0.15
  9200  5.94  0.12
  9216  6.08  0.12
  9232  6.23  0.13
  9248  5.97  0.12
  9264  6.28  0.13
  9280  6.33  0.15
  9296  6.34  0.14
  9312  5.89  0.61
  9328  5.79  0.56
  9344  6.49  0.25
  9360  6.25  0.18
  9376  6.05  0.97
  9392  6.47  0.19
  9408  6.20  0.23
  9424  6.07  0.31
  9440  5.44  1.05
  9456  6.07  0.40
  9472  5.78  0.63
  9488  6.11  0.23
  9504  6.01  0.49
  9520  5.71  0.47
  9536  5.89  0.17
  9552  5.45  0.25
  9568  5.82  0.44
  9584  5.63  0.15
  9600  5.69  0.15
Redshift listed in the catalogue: 0.149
